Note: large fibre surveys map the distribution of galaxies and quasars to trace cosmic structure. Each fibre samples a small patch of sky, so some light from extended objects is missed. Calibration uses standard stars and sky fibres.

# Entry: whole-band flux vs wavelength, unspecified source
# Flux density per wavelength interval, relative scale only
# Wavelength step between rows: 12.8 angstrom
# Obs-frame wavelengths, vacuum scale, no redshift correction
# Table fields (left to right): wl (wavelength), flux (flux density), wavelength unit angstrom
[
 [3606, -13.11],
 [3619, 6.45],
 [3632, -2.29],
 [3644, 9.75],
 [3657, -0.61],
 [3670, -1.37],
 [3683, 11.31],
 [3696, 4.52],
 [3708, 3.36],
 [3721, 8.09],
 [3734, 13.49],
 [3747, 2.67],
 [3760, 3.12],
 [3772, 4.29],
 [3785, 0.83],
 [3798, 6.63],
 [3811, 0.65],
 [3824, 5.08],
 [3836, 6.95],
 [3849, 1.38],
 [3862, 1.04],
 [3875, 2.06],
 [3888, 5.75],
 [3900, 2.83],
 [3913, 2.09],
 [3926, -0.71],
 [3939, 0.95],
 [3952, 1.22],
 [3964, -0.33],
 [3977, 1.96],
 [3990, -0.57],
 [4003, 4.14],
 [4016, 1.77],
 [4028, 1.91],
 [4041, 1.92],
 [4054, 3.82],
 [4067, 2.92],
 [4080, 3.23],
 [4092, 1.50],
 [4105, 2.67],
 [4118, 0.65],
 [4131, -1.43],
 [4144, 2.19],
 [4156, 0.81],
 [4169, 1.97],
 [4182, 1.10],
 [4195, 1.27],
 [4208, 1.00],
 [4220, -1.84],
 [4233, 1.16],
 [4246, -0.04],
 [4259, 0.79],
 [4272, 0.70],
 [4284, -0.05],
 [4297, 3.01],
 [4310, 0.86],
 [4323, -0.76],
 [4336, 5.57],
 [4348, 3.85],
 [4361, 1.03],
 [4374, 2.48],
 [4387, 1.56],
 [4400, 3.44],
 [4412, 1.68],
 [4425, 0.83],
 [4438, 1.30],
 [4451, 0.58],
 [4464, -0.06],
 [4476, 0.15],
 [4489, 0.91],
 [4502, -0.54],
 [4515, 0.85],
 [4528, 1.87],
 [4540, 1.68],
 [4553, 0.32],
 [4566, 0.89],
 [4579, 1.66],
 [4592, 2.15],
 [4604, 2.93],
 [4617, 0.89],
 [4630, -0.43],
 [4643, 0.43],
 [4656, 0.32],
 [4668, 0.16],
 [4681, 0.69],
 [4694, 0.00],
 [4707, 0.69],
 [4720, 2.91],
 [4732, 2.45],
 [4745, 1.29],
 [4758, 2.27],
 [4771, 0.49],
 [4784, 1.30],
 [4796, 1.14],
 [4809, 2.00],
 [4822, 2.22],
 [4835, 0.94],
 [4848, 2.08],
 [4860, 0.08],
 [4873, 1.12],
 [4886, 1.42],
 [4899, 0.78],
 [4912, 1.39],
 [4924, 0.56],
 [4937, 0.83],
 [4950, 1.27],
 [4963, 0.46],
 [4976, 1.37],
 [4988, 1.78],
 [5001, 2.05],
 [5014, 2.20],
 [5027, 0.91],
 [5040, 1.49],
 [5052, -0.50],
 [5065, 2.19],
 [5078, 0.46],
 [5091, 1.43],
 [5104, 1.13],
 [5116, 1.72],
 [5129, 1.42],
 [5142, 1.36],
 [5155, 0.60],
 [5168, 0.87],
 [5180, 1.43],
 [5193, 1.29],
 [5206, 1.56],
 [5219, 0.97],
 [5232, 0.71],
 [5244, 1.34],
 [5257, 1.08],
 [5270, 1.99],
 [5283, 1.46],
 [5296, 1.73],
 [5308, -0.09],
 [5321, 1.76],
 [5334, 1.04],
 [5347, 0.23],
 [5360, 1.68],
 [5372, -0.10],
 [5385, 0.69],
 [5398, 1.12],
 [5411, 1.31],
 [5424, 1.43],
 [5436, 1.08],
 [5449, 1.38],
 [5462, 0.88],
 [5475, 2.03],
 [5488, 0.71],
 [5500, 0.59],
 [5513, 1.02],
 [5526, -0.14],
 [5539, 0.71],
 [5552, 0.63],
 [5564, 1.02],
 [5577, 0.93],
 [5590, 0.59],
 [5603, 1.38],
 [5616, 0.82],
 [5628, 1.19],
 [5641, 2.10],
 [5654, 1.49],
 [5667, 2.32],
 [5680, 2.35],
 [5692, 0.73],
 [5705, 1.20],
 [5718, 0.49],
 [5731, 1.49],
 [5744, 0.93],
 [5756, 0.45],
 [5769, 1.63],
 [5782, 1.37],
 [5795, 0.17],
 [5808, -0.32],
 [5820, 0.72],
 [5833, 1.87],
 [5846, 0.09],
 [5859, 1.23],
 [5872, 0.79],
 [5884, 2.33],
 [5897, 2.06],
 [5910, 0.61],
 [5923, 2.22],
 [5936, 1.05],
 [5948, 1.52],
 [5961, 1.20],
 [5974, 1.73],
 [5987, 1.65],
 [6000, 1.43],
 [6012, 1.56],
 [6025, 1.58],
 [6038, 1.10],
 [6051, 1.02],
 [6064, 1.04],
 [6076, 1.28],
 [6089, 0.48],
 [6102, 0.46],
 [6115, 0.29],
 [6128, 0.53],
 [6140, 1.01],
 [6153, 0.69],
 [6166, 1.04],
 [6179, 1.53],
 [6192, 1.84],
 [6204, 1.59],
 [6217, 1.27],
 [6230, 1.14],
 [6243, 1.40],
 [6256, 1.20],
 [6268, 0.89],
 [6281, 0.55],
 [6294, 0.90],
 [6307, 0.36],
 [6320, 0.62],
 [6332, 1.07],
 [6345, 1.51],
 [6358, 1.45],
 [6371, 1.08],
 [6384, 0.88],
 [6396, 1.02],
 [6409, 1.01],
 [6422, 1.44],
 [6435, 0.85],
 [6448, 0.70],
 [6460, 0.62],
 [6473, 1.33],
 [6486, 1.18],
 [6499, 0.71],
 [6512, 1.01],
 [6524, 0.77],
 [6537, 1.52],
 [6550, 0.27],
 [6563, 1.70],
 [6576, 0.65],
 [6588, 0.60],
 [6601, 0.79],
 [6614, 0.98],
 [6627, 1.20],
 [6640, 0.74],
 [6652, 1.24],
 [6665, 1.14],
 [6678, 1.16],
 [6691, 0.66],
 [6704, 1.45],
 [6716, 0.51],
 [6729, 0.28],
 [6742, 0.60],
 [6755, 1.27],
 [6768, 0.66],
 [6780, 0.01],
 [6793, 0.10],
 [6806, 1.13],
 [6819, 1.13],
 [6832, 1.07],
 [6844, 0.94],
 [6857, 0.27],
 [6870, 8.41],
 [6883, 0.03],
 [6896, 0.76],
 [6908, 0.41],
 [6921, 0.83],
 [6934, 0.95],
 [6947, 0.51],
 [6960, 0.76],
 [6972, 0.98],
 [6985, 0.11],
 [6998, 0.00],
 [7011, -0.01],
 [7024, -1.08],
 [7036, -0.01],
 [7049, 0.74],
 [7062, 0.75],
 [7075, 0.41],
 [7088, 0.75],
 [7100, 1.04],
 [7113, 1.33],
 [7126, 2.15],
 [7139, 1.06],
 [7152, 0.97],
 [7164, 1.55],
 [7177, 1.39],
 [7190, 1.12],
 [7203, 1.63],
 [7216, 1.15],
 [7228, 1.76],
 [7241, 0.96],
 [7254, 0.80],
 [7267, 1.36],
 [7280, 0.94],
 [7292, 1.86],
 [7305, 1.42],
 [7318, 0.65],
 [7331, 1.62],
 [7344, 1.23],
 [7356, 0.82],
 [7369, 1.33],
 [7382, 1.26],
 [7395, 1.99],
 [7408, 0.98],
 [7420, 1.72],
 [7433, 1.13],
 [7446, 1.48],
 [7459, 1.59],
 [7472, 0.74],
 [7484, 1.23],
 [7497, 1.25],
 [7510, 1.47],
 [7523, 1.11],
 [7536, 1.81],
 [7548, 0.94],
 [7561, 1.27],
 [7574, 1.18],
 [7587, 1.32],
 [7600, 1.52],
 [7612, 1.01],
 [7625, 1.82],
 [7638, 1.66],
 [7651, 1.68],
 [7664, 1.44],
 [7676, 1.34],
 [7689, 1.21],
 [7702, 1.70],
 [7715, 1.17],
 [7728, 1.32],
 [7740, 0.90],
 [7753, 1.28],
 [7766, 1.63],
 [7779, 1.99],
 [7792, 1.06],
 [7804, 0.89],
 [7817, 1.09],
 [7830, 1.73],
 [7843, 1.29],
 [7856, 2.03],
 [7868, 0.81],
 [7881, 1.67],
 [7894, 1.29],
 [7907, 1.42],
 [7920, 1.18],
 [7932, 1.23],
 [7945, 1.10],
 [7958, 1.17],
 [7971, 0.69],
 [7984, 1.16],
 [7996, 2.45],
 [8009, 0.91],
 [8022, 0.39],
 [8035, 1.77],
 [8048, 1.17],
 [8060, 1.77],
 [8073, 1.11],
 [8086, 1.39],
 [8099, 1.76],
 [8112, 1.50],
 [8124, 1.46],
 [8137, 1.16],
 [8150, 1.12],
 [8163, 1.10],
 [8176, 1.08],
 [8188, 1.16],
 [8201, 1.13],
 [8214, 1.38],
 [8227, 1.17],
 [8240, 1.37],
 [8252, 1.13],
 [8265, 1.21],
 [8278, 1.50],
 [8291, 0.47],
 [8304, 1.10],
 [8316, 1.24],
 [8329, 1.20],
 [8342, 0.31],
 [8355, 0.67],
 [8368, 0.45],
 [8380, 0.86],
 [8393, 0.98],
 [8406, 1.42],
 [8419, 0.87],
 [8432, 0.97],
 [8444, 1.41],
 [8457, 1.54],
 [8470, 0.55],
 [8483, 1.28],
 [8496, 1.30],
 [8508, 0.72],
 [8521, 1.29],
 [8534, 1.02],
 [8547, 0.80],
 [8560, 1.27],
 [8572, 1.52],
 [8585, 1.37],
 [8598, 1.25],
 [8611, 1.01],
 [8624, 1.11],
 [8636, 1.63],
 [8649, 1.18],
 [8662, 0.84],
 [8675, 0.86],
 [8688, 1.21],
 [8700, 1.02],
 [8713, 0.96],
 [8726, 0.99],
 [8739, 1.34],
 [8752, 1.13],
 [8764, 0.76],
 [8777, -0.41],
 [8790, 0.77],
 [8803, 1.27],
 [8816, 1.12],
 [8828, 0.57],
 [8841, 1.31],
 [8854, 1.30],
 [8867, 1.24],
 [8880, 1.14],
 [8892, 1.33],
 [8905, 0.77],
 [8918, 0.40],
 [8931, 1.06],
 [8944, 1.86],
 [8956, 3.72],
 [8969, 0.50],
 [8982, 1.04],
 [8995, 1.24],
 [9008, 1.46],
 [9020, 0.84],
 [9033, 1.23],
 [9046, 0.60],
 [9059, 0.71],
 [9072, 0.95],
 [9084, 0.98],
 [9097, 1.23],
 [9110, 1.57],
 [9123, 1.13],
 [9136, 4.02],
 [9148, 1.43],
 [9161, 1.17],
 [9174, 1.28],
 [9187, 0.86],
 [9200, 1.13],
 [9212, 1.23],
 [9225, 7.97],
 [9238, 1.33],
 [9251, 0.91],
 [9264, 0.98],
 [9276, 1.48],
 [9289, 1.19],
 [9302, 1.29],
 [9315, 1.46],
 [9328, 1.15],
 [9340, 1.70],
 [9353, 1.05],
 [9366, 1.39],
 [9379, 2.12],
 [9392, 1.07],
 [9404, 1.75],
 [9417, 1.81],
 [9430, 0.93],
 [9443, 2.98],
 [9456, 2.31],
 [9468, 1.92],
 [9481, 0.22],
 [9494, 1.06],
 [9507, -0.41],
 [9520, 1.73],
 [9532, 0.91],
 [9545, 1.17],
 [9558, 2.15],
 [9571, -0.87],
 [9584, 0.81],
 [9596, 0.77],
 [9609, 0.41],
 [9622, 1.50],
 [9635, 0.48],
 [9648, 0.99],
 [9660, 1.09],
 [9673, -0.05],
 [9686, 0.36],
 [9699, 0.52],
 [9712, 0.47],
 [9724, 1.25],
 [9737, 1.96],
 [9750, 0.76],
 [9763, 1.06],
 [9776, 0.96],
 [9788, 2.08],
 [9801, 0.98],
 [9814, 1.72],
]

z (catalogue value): 0.84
